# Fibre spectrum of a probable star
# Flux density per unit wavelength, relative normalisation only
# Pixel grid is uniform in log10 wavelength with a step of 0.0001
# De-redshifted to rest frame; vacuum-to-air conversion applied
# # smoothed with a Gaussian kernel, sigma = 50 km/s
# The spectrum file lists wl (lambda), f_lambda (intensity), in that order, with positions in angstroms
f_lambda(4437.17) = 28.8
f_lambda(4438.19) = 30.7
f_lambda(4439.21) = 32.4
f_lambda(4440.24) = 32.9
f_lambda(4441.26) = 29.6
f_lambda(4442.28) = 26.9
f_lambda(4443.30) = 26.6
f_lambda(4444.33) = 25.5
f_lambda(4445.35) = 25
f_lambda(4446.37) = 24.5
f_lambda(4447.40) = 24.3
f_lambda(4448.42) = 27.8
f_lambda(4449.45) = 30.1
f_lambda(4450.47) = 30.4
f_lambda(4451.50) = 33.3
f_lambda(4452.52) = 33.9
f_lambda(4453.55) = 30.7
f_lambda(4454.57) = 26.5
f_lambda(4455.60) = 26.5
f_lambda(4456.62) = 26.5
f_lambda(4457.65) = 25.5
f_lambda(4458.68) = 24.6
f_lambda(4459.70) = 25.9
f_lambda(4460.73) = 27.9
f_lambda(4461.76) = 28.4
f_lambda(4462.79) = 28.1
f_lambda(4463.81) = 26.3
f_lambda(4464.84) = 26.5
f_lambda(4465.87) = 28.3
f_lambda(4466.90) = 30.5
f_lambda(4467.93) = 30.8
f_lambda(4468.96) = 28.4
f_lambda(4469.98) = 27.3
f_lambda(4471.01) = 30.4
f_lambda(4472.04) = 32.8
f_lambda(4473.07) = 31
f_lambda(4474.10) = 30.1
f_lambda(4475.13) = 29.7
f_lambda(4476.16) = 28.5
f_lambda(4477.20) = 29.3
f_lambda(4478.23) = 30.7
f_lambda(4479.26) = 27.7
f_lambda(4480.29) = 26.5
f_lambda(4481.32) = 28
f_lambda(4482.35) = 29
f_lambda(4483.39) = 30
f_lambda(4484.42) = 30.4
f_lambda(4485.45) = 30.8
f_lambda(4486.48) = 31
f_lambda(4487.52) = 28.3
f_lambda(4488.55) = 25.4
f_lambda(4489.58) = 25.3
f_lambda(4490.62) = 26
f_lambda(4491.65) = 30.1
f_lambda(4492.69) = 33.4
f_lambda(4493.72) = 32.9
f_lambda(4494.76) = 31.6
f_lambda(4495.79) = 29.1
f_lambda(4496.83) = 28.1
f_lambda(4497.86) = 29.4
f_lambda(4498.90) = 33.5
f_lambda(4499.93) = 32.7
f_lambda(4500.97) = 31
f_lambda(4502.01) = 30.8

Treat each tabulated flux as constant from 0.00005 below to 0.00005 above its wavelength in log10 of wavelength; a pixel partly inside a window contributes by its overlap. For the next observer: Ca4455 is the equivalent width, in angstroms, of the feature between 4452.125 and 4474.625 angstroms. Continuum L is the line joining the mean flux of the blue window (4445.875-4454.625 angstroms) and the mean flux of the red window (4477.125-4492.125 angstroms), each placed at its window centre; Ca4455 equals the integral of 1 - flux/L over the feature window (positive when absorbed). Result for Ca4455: 0.4 angstroms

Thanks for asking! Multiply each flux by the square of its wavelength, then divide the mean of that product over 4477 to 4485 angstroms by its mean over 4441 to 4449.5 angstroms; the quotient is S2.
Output 1.1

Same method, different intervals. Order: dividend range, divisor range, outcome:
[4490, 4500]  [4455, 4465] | 1.17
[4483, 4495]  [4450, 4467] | 1.06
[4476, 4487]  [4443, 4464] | 1.08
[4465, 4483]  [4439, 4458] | 1.05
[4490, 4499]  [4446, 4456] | 1.07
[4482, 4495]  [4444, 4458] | 1.07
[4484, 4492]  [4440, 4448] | 1.08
